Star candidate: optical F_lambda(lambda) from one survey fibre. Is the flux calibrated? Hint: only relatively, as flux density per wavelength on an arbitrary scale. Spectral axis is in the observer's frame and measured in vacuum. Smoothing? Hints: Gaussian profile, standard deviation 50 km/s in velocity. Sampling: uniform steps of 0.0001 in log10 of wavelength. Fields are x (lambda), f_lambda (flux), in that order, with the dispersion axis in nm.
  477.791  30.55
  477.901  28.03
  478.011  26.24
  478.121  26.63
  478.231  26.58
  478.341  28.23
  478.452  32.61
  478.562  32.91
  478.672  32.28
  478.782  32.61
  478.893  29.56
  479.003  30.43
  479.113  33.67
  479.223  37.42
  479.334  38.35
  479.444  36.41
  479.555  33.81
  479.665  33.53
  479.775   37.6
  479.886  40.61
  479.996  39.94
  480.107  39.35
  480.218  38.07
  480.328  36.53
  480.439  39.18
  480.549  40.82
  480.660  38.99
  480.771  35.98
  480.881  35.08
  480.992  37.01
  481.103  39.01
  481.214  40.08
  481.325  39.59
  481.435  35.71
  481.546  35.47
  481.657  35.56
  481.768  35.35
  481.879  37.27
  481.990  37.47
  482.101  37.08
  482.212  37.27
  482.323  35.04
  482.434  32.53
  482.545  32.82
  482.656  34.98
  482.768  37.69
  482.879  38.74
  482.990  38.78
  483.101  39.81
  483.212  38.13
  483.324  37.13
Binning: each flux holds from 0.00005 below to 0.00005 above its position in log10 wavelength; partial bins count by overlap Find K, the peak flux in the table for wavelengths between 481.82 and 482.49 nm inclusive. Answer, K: 37.47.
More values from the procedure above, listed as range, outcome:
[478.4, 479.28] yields 37.42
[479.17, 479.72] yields 38.35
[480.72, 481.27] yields 40.08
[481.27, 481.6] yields 39.59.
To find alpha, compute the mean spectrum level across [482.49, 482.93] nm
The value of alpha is 36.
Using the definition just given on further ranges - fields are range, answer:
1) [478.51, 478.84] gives 32.5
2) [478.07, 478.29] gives 26.7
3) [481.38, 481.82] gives 35.5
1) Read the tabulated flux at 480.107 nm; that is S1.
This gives 39.35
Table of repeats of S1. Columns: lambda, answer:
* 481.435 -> 35.71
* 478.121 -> 26.63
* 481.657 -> 35.56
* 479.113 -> 33.67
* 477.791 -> 30.55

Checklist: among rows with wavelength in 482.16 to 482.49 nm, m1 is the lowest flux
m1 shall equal 32.53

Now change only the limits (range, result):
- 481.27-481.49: 35.71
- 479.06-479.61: 33.67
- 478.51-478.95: 29.56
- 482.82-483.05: 38.74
